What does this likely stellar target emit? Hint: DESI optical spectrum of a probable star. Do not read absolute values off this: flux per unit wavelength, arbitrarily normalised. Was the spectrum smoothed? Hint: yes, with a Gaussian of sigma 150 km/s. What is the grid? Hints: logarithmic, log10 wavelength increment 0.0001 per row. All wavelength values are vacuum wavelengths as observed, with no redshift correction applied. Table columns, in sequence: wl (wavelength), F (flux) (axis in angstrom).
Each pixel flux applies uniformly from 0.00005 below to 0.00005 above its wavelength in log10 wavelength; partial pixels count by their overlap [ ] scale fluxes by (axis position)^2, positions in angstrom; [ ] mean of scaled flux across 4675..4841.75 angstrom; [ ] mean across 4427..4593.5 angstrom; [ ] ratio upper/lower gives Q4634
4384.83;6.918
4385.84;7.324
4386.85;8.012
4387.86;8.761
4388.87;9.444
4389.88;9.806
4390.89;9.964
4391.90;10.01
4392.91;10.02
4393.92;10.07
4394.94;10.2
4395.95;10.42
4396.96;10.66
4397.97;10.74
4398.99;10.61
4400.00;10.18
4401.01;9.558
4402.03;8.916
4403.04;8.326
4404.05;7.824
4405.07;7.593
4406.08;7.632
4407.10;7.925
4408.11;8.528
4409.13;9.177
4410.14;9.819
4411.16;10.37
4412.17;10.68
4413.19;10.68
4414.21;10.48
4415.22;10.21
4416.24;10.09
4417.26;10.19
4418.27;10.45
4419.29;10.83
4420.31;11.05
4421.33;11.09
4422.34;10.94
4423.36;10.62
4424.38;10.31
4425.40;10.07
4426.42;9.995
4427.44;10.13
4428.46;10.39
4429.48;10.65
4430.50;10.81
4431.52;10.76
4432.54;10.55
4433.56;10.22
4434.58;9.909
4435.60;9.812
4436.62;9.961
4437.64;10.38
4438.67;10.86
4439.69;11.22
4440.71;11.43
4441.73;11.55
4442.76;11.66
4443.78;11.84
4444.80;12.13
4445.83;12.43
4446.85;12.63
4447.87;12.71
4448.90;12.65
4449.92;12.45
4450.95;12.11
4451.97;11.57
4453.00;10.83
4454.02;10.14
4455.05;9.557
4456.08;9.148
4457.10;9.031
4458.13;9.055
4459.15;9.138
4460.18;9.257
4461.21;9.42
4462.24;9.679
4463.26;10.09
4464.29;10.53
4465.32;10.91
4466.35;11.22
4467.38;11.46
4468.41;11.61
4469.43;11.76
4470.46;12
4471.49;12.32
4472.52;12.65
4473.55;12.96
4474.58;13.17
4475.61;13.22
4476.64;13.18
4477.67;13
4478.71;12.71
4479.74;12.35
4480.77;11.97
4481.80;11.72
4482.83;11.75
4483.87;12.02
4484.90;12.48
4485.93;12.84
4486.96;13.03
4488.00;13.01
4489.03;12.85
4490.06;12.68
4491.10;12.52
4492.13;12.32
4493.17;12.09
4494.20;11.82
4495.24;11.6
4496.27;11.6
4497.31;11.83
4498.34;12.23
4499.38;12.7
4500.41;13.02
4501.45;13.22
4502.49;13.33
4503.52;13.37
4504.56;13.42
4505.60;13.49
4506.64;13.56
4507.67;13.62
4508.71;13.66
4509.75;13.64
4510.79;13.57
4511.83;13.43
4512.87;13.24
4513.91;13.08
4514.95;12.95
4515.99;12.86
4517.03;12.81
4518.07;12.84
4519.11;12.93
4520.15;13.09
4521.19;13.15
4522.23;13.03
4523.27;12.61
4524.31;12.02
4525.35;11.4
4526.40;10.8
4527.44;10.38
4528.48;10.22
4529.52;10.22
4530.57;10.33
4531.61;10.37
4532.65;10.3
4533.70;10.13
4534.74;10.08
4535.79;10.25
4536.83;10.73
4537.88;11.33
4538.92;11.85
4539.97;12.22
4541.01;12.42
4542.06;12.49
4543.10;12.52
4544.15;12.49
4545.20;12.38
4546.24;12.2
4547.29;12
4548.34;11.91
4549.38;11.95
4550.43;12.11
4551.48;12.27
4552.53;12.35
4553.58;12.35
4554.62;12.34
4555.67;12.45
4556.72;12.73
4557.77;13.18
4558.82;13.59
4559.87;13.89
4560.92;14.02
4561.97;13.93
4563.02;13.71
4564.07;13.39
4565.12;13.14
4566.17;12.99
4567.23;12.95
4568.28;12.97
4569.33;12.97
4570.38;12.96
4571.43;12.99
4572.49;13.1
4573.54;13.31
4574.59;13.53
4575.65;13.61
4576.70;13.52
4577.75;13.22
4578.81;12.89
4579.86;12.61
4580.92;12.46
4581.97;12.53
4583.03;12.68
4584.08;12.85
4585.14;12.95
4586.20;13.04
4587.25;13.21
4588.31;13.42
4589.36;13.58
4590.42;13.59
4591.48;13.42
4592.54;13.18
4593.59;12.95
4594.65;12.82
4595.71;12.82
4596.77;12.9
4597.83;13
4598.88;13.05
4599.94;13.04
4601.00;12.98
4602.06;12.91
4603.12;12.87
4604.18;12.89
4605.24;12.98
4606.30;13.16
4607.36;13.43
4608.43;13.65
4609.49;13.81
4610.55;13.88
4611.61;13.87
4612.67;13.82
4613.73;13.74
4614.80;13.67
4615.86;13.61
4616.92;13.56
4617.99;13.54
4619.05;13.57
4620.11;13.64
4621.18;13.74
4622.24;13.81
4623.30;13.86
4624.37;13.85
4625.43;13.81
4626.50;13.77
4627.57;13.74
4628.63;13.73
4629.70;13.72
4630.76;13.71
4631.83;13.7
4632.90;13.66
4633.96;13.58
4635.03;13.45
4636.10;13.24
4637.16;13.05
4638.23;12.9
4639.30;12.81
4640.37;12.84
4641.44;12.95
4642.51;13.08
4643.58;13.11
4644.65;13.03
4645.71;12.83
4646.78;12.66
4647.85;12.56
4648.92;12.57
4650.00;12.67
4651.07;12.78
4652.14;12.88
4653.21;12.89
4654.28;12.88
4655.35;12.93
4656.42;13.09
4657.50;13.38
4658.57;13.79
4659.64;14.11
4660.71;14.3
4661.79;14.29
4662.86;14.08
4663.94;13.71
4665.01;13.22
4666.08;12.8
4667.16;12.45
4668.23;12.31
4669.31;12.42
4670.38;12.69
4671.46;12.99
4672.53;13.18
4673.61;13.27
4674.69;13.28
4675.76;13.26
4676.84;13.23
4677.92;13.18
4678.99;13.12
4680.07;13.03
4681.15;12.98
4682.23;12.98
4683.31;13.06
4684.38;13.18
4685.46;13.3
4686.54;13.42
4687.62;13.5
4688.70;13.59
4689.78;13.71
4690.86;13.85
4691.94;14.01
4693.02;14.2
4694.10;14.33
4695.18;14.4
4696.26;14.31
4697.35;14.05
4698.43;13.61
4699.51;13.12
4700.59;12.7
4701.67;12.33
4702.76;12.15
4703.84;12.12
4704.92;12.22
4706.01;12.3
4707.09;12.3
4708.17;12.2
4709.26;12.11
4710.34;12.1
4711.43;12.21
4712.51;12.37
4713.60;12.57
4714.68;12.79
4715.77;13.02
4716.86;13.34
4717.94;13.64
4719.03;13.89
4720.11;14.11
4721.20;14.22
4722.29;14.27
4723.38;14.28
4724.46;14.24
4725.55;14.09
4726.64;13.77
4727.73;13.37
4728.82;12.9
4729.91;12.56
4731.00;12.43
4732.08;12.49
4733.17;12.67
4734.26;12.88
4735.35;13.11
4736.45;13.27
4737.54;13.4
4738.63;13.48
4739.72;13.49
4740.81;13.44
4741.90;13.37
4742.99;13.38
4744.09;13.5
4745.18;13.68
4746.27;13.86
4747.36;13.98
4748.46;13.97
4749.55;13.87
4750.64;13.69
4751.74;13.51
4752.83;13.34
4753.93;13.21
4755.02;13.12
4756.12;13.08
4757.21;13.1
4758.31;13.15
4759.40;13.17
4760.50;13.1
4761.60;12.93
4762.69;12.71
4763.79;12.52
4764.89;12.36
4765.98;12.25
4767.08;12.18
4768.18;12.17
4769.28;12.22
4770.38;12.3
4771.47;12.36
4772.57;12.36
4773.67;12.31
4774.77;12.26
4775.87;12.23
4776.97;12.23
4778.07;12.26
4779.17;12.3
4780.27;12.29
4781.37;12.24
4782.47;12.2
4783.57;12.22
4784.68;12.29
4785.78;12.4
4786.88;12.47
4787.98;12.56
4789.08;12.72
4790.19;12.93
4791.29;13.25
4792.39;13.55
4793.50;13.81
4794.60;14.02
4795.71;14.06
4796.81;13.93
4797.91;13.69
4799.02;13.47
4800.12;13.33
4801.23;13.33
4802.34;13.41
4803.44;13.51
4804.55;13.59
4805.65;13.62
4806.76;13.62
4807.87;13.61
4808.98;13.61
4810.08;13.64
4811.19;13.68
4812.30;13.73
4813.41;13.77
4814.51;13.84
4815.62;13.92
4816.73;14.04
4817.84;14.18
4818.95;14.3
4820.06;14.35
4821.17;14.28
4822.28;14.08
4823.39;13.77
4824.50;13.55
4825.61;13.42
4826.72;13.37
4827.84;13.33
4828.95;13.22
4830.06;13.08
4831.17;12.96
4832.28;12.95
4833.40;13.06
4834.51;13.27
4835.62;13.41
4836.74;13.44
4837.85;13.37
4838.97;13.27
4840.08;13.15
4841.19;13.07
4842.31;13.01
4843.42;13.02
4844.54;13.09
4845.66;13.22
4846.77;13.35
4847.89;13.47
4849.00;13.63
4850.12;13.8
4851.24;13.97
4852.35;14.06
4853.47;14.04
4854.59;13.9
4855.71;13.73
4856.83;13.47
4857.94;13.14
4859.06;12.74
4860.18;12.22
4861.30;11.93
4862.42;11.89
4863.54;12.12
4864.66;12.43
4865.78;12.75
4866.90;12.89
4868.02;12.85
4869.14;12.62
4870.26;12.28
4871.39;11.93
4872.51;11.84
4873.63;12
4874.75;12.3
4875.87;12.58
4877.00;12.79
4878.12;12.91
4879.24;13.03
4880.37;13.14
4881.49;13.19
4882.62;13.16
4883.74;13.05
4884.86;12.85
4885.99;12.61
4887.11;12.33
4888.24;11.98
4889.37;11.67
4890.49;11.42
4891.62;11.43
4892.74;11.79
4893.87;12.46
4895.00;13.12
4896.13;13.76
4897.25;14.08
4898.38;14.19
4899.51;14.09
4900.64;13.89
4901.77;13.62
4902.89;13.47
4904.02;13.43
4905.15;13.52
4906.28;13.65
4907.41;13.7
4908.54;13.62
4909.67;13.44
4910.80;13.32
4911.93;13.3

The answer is 1.2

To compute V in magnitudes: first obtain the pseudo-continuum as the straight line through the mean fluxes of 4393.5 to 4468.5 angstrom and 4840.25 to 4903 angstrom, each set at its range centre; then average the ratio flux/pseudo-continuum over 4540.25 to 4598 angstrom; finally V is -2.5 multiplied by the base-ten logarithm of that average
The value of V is -0.16 mag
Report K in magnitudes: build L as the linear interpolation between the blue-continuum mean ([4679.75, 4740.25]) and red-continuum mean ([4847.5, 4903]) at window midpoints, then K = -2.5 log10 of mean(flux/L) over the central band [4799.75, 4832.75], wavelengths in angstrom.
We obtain -0.05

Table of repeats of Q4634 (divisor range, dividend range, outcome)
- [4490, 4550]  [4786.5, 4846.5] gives 1.25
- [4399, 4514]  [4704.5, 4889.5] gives 1.34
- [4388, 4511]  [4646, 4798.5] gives 1.32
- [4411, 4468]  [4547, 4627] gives 1.32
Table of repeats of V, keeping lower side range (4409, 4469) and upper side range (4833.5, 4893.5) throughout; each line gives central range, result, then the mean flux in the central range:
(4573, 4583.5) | -0.15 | 13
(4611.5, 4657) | -0.14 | 13.3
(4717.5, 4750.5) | -0.11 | 13.5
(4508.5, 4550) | -0.08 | 12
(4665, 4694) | -0.11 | 13.2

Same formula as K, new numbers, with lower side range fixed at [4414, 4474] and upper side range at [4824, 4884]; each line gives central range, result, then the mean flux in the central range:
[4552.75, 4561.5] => -0.14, 13.1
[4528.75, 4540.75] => 0.06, 10.7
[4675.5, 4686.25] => -0.09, 13.1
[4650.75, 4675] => -0.10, 13.2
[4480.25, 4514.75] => -0.15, 12.8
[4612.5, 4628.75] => -0.16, 13.7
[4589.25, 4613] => -0.14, 13.2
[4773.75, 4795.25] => 0.00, 12.6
